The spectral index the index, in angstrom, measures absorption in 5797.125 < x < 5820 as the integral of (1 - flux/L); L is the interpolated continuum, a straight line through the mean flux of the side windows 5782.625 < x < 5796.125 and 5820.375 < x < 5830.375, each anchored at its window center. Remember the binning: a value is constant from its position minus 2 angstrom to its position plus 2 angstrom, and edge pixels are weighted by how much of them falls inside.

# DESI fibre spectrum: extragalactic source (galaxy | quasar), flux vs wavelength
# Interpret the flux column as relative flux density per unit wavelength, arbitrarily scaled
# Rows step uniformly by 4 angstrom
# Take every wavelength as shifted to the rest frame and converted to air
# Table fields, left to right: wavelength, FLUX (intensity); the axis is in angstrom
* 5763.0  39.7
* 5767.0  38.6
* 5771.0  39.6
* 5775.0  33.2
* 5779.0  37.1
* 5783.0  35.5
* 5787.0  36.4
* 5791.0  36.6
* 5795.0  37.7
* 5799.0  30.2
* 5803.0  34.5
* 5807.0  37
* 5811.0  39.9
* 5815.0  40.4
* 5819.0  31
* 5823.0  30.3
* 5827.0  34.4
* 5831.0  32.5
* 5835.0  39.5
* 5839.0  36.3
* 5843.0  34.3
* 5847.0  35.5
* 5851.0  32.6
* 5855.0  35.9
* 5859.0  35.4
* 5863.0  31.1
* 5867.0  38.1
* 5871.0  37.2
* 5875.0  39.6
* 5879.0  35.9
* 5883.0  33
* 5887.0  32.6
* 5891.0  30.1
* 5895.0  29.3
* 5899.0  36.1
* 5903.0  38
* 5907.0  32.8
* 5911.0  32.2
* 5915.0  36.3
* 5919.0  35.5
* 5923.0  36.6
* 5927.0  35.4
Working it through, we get -1.0 angstrom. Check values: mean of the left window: 36.6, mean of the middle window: 35.7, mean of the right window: 32.3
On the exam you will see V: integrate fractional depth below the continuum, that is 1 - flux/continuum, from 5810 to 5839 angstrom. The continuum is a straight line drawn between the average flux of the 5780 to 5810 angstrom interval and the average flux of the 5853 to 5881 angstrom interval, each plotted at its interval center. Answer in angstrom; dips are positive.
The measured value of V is 0.4 angstrom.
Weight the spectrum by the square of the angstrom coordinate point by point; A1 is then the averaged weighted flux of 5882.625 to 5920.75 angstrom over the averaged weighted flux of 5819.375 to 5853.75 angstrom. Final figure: 1.0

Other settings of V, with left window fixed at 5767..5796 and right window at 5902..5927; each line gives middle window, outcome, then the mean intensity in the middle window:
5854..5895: 1.17 angstrom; 34.6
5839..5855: 0.58 angstrom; 34.6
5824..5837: 0.38 angstrom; 35.1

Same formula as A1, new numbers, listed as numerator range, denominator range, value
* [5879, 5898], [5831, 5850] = 0.91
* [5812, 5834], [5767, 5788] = 0.95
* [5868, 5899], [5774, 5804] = 1.00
